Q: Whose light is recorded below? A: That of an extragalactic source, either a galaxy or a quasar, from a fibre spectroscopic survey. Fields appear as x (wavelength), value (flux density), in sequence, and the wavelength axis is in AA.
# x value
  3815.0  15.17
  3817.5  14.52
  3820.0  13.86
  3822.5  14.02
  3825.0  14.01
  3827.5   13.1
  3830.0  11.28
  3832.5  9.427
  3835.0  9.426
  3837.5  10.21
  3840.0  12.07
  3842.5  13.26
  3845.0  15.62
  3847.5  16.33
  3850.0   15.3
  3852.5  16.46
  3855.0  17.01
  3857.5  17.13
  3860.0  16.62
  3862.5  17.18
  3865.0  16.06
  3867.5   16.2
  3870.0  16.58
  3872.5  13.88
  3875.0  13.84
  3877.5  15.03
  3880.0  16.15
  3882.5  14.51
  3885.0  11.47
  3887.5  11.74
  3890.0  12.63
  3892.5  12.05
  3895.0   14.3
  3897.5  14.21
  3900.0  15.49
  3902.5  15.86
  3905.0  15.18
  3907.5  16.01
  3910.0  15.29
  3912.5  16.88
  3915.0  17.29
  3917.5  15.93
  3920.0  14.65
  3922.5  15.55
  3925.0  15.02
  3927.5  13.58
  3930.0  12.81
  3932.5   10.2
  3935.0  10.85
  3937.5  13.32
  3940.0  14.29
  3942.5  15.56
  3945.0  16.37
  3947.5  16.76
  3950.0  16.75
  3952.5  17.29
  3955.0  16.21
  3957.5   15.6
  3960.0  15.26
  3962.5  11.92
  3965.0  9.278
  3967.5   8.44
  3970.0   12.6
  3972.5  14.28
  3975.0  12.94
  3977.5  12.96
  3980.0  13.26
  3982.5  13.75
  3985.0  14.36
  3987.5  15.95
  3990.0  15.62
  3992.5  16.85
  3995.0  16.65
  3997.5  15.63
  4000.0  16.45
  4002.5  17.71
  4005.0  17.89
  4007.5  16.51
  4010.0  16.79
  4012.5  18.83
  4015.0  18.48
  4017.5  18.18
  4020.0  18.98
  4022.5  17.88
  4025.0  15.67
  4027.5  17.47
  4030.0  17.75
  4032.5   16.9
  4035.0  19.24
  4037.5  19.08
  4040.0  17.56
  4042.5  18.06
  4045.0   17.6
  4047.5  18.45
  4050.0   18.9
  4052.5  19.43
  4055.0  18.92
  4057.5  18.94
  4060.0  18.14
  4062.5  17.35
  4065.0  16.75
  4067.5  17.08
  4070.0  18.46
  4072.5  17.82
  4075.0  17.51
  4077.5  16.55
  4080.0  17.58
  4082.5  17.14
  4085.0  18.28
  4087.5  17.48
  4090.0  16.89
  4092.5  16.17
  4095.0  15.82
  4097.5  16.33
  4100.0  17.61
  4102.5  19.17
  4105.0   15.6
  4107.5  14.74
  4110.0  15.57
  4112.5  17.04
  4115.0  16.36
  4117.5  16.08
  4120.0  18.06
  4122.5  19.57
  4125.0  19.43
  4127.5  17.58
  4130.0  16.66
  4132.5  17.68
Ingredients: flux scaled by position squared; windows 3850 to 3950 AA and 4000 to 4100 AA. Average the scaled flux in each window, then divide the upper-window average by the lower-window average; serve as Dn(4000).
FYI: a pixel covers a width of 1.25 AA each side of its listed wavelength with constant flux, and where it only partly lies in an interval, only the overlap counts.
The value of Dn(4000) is 1.28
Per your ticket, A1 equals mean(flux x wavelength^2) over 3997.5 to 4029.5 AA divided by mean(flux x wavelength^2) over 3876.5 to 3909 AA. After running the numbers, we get 1.31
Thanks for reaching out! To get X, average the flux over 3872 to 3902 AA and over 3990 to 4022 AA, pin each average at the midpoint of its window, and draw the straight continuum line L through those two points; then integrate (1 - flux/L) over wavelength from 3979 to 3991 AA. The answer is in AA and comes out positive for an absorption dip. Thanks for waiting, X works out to 1.5 AA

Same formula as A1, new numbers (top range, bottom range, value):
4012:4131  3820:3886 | 1.37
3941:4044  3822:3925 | 1.17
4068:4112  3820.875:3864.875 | 1.37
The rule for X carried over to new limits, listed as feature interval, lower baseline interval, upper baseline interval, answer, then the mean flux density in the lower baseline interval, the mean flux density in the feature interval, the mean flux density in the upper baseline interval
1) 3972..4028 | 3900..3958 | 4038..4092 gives 1.1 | 15.1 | 16.2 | 17.8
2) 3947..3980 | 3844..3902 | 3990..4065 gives 5.6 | 15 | 13.8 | 17.7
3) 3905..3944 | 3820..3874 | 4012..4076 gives 3.1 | 14.3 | 14.5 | 18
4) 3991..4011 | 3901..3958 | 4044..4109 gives -0.7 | 15.1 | 16.8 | 17.5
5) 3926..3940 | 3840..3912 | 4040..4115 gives 2.9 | 15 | 12.4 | 17.4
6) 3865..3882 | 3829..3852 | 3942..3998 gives -2.8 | 12.7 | 15.3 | 14.5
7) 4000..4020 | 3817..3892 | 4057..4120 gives -2.1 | 14.1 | 17.8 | 17.1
